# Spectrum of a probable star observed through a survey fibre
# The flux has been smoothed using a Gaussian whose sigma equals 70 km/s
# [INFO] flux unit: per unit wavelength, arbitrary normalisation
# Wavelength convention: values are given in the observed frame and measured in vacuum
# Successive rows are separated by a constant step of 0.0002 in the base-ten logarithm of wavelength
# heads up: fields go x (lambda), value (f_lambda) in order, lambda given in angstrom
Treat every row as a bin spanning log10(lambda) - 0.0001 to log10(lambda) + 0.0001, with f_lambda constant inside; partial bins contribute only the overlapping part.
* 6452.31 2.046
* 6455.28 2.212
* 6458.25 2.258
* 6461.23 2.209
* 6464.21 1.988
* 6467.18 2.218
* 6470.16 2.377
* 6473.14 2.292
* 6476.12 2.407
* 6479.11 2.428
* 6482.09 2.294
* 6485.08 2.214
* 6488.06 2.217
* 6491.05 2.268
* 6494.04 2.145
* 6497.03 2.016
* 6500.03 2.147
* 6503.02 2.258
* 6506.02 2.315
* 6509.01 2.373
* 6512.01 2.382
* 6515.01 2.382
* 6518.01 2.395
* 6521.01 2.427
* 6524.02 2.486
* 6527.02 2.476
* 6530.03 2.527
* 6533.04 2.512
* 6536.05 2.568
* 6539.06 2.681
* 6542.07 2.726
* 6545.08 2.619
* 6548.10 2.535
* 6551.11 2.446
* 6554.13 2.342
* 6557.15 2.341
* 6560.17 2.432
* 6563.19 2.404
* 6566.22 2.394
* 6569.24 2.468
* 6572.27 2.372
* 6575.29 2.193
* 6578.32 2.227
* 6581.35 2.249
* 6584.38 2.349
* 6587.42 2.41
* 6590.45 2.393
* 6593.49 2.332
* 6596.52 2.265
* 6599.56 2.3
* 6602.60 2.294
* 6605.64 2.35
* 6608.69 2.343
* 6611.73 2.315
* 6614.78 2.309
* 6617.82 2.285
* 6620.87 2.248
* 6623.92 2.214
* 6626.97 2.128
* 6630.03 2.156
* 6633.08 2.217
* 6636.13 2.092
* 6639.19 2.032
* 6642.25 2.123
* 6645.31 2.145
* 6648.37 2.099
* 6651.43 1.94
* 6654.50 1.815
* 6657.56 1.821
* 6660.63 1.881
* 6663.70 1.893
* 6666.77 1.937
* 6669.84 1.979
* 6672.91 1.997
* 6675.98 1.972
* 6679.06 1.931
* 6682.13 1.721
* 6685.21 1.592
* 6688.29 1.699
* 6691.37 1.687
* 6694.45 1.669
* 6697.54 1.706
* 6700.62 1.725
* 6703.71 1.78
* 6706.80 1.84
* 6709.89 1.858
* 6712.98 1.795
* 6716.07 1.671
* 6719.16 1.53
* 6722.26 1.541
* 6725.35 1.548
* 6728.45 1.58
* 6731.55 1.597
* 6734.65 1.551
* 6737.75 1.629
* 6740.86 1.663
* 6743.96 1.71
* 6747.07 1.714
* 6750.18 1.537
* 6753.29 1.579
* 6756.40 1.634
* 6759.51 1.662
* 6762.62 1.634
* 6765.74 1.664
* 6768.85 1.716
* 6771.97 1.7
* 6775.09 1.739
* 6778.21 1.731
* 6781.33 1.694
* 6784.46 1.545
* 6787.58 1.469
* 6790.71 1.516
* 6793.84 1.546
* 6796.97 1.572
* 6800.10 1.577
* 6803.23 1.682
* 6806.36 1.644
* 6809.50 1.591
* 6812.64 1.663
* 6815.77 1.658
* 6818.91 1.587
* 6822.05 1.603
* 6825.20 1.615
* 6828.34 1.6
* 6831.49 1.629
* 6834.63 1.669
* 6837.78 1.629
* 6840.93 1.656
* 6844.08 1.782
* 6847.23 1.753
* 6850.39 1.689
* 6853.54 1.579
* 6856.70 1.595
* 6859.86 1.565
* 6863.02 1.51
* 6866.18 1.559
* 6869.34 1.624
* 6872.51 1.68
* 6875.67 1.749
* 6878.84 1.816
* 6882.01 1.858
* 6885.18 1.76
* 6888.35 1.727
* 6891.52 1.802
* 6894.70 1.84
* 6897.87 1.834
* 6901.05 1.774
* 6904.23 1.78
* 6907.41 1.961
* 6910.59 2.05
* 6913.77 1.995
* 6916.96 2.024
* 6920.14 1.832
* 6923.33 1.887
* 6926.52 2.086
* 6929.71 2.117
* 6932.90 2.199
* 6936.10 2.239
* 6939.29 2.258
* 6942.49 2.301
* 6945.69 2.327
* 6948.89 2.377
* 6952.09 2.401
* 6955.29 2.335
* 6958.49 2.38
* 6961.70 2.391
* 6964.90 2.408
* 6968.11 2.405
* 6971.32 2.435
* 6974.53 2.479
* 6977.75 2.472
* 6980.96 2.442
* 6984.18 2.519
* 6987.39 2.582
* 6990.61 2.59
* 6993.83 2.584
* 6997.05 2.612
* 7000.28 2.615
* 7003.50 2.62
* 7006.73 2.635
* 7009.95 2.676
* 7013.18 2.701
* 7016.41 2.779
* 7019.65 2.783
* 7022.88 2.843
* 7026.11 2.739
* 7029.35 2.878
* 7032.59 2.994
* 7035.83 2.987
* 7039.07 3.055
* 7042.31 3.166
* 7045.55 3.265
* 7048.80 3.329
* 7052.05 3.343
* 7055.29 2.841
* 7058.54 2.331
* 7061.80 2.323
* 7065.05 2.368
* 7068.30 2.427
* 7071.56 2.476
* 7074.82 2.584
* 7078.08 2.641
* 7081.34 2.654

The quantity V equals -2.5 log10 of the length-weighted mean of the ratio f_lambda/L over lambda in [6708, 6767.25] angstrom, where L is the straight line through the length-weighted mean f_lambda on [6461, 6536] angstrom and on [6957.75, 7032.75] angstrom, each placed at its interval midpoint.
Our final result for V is 0.44 mag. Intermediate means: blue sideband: 2.32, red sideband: 2.6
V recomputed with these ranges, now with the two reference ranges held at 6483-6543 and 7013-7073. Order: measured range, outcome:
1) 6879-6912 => 0.42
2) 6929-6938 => 0.24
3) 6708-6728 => 0.47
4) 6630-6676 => 0.24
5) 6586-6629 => 0.07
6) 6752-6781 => 0.47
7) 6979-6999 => 0.09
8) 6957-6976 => 0.14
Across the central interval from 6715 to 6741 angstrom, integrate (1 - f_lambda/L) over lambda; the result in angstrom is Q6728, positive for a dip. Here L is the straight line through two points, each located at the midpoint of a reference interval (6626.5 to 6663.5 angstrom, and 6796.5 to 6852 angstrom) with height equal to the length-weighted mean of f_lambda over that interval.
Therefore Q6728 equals 3.7 angstrom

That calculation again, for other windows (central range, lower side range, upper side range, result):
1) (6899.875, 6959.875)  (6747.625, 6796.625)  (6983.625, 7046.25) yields 6.4 angstrom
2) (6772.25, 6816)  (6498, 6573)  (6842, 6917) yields 7.0 angstrom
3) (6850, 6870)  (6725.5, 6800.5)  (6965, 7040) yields 4.5 angstrom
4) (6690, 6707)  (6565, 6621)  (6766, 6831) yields 2.0 angstrom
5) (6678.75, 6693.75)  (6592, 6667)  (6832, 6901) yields 2.4 angstrom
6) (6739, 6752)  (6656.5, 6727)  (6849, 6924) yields 0.9 angstrom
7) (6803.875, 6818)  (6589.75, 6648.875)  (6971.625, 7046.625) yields 4.8 angstrom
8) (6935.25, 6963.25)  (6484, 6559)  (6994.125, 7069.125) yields 4.0 angstrom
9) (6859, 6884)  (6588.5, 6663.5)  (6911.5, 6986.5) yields 6.4 angstrom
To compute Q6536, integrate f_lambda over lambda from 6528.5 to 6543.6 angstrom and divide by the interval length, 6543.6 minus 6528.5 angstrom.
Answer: 2.6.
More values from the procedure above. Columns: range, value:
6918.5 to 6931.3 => 1.98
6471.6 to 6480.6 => 2.37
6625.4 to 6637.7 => 2.15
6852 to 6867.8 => 1.56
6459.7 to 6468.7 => 2.14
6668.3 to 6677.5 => 1.98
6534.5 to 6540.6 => 2.63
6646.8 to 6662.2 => 1.91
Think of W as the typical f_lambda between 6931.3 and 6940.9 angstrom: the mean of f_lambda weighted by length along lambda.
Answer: 2.23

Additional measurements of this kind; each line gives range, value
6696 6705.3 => 1.74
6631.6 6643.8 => 2.12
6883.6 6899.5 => 1.79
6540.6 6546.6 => 2.67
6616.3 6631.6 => 2.21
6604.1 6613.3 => 2.33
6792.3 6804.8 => 1.6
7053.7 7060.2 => 2.58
